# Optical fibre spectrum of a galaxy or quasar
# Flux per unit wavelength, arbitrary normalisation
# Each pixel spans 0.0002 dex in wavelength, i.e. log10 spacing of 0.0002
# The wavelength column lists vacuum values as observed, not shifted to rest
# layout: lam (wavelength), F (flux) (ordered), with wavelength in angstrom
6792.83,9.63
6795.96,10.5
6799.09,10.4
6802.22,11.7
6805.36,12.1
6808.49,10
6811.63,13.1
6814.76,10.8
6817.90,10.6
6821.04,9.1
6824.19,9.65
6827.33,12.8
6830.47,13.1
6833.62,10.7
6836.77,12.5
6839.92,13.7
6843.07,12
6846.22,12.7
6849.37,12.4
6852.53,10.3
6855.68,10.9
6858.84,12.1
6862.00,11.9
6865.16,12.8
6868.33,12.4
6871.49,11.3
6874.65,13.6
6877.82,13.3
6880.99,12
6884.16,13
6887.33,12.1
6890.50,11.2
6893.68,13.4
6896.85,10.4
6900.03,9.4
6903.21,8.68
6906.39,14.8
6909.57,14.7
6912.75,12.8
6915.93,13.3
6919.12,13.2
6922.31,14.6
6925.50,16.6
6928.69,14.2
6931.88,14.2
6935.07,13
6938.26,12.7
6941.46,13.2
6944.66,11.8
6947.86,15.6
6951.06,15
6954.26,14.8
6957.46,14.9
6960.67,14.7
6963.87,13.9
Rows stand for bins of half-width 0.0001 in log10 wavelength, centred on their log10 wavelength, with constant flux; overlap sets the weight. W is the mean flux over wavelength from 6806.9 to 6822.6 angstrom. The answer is 10.7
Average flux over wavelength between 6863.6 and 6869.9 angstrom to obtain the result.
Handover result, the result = 12.6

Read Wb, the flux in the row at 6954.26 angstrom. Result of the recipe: 14.8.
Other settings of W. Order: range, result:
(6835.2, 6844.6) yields 12.7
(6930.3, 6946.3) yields 13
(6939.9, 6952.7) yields 13.9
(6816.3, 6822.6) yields 9.85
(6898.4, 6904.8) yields 9.04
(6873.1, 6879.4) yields 13.4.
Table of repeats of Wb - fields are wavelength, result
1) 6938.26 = 12.7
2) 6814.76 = 10.8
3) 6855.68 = 10.9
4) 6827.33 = 12.8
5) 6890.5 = 11.2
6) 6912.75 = 12.8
